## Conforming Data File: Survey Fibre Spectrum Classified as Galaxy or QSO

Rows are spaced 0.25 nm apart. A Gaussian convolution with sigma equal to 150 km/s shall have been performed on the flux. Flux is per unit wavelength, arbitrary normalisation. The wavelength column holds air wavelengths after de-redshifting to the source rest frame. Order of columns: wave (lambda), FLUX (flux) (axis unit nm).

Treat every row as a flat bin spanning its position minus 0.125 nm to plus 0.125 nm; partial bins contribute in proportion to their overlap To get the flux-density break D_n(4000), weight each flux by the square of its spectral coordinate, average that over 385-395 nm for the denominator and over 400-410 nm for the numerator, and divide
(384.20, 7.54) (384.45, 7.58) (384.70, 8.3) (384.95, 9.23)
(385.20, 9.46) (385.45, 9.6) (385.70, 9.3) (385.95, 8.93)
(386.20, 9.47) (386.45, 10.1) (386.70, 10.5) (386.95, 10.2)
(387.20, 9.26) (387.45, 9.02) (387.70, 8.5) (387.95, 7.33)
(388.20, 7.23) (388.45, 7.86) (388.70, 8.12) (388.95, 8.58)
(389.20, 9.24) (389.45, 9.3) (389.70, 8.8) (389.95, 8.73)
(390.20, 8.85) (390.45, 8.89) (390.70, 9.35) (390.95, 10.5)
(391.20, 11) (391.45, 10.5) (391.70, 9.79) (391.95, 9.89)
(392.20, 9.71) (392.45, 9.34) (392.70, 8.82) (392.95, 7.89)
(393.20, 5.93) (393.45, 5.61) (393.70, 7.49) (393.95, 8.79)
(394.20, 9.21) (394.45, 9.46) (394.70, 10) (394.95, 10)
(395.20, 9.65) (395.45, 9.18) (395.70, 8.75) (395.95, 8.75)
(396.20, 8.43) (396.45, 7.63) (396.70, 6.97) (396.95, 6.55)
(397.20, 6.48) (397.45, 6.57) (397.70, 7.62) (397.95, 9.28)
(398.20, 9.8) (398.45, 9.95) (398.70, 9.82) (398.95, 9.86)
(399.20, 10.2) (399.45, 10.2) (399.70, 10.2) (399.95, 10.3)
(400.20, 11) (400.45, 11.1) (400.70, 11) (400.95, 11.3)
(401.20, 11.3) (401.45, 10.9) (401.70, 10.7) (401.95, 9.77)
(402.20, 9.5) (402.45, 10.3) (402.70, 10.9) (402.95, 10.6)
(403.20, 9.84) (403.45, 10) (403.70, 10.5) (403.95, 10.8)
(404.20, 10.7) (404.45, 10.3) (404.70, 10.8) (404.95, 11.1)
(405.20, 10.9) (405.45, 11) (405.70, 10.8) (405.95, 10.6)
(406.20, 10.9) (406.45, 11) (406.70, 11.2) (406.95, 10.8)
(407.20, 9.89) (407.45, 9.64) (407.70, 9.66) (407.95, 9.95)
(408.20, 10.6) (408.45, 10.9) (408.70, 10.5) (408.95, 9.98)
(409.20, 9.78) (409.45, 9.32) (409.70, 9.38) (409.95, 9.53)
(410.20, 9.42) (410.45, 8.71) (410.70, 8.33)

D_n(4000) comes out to 1.25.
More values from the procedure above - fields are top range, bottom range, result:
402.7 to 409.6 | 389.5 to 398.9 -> 1.27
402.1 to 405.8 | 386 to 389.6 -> 1.28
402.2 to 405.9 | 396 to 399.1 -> 1.32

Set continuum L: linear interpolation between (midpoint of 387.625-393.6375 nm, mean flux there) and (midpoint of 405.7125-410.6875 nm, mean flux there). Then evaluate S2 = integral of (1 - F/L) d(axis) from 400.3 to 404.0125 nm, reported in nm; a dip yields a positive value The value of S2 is -0.37 nm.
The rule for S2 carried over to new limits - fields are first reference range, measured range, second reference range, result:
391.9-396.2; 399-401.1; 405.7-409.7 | -0.275 nm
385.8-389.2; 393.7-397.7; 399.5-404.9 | 0.582 nm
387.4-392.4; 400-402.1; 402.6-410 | -0.184 nm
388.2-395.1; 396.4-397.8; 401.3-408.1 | 0.388 nm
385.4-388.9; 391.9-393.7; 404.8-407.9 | 0.262 nm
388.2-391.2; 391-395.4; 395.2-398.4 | -0.256 nm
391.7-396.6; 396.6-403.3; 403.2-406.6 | 0.055 nm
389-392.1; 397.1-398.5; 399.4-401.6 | 0.302 nm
